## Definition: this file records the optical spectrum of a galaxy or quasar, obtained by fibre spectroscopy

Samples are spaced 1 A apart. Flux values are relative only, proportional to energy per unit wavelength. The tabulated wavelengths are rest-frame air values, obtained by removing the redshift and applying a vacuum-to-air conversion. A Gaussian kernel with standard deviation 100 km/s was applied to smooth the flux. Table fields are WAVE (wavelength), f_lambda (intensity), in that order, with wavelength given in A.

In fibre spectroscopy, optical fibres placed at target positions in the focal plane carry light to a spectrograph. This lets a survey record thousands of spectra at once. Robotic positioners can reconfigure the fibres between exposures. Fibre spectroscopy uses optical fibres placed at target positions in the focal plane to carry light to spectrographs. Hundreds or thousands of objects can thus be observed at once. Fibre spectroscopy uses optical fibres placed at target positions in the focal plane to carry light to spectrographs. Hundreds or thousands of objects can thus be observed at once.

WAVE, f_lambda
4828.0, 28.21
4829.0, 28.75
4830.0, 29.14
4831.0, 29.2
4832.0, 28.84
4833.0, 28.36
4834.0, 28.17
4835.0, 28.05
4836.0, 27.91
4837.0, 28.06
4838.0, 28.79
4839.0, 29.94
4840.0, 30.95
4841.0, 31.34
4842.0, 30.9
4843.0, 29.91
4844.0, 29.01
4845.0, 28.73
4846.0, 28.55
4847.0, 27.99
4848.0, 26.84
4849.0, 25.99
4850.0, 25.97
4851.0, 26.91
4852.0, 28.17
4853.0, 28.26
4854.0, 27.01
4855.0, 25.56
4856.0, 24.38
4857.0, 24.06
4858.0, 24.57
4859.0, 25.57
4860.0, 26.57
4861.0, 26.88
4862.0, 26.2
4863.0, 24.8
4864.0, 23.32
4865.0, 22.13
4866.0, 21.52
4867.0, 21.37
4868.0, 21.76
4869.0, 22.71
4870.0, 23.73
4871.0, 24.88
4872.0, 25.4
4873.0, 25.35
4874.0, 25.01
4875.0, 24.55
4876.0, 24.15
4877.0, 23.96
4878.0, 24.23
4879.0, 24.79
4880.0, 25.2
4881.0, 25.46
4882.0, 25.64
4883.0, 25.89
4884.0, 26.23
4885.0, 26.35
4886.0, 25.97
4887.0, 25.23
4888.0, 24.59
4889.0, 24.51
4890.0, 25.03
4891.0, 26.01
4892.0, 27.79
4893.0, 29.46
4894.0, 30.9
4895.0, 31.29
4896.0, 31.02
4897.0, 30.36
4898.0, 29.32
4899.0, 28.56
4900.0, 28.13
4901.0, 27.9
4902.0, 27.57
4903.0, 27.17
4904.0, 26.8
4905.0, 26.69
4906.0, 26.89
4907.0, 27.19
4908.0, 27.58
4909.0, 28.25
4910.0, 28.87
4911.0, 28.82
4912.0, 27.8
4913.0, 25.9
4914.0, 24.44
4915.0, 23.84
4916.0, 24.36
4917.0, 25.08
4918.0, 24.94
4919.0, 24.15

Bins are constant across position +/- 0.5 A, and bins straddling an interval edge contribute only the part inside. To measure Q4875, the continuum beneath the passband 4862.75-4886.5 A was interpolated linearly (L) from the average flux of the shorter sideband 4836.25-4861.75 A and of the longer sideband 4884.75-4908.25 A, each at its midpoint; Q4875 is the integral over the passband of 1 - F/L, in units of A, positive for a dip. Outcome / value 2.8 A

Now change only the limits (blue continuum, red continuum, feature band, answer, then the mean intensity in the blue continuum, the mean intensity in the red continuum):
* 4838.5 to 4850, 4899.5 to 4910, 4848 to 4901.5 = 4.4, 29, 27.5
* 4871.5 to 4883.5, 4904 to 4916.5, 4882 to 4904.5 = -1.5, 25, 26.7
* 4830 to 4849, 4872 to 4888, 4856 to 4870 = 1.5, 28.9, 25.2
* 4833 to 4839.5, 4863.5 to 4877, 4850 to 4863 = -0.3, 28.5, 23.5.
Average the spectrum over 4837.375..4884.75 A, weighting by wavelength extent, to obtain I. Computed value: 26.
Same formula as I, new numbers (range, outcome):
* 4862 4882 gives 24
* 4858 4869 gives 24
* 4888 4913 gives 28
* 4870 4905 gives 26.6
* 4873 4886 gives 25.2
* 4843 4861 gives 26.8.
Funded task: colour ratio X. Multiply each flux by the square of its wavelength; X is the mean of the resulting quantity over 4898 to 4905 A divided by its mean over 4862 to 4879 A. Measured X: 1.18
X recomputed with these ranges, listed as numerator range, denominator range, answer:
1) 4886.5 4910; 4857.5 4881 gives 1.16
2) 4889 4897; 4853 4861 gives 1.13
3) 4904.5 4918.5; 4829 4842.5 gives 0.94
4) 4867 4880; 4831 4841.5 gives 0.84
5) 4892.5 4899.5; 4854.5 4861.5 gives 1.21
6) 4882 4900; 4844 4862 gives 1.05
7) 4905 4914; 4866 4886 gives 1.13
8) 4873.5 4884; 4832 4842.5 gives 0.87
